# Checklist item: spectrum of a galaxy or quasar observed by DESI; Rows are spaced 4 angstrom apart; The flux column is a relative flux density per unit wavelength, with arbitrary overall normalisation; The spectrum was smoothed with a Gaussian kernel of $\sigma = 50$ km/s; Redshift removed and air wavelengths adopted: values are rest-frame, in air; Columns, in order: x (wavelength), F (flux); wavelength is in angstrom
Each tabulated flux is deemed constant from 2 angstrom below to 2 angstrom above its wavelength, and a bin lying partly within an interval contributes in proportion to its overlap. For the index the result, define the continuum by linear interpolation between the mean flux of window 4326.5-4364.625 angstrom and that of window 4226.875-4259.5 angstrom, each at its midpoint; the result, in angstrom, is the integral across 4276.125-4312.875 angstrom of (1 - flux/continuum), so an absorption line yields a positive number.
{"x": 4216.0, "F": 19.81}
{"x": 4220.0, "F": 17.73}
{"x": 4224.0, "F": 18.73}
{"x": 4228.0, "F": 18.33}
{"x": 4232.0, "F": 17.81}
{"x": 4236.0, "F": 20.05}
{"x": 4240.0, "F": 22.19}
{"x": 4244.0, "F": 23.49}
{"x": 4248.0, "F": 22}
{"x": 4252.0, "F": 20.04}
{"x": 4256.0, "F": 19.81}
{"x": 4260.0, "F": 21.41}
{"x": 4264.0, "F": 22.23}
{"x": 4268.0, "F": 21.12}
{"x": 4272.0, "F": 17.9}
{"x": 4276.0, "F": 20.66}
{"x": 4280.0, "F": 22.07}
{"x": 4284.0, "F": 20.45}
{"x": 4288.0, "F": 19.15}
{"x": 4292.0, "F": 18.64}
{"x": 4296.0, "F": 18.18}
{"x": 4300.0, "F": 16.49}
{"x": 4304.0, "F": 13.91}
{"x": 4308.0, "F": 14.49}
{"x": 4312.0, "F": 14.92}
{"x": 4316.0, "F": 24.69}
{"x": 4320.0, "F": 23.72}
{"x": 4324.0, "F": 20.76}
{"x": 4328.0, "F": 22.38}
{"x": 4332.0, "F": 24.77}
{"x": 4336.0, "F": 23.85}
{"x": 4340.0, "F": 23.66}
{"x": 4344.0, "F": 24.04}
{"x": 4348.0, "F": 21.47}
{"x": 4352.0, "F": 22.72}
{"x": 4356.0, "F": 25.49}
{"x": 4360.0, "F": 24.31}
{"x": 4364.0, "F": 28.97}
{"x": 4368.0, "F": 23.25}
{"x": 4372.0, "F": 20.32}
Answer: 7.29 angstrom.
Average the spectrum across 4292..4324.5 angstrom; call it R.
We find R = 18.3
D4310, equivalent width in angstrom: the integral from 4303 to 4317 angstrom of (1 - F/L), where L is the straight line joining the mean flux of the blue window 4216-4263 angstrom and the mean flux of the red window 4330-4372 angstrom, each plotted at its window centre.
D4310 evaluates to 3.7 angstrom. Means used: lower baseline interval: 20.2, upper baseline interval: 24.1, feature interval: 16.7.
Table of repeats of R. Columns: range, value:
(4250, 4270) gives 20.9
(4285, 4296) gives 18.9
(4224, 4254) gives 20.4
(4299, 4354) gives 20.9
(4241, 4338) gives 20.3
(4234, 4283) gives 21.1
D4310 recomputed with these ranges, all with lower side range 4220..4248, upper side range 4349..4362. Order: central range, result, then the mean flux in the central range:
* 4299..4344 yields 4.6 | 20.6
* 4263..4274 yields 0.5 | 20.3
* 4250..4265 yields 0.0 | 20.8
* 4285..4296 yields 1.5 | 18.9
